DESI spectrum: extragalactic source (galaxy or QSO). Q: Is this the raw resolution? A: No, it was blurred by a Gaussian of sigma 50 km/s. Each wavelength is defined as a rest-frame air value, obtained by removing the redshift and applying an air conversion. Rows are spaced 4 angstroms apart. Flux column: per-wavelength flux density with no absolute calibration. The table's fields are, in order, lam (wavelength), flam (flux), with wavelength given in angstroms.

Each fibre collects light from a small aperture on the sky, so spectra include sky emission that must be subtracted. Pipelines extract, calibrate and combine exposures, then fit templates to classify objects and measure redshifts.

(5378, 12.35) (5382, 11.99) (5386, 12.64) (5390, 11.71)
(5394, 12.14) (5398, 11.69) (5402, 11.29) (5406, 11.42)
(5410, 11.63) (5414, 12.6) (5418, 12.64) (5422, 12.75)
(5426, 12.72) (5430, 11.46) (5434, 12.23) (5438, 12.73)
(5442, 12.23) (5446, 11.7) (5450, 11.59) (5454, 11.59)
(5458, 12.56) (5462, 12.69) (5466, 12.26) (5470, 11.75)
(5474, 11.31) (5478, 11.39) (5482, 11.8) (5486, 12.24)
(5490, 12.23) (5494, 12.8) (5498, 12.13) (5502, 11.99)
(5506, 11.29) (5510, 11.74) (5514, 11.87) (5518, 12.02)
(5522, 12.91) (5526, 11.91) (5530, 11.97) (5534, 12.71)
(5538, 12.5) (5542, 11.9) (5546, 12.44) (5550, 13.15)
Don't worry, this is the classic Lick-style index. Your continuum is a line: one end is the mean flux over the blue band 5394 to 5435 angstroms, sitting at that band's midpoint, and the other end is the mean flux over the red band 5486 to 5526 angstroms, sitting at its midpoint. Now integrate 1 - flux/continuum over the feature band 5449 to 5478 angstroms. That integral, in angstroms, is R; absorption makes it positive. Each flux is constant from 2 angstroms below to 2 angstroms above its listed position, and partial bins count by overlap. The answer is 0.3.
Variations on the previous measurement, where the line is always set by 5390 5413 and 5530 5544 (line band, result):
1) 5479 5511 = 0.3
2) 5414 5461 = -1.5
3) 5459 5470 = -0.3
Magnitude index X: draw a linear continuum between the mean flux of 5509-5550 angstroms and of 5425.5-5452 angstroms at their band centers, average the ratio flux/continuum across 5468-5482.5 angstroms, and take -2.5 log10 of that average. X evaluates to 0.055 mag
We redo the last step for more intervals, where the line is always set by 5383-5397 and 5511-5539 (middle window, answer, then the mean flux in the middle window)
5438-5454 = 0.022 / 11.9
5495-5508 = 0.031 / 11.9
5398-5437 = 0.006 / 12.1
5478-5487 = 0.031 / 11.9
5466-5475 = 0.043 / 11.7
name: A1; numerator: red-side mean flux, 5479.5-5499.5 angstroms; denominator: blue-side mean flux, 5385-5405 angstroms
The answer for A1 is 1.03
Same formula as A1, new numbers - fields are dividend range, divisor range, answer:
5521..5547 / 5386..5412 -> 1.05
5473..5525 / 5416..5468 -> 0.98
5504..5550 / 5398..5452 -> 1.01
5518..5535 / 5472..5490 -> 1.05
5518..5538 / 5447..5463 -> 1.03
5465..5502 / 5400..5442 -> 0.99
